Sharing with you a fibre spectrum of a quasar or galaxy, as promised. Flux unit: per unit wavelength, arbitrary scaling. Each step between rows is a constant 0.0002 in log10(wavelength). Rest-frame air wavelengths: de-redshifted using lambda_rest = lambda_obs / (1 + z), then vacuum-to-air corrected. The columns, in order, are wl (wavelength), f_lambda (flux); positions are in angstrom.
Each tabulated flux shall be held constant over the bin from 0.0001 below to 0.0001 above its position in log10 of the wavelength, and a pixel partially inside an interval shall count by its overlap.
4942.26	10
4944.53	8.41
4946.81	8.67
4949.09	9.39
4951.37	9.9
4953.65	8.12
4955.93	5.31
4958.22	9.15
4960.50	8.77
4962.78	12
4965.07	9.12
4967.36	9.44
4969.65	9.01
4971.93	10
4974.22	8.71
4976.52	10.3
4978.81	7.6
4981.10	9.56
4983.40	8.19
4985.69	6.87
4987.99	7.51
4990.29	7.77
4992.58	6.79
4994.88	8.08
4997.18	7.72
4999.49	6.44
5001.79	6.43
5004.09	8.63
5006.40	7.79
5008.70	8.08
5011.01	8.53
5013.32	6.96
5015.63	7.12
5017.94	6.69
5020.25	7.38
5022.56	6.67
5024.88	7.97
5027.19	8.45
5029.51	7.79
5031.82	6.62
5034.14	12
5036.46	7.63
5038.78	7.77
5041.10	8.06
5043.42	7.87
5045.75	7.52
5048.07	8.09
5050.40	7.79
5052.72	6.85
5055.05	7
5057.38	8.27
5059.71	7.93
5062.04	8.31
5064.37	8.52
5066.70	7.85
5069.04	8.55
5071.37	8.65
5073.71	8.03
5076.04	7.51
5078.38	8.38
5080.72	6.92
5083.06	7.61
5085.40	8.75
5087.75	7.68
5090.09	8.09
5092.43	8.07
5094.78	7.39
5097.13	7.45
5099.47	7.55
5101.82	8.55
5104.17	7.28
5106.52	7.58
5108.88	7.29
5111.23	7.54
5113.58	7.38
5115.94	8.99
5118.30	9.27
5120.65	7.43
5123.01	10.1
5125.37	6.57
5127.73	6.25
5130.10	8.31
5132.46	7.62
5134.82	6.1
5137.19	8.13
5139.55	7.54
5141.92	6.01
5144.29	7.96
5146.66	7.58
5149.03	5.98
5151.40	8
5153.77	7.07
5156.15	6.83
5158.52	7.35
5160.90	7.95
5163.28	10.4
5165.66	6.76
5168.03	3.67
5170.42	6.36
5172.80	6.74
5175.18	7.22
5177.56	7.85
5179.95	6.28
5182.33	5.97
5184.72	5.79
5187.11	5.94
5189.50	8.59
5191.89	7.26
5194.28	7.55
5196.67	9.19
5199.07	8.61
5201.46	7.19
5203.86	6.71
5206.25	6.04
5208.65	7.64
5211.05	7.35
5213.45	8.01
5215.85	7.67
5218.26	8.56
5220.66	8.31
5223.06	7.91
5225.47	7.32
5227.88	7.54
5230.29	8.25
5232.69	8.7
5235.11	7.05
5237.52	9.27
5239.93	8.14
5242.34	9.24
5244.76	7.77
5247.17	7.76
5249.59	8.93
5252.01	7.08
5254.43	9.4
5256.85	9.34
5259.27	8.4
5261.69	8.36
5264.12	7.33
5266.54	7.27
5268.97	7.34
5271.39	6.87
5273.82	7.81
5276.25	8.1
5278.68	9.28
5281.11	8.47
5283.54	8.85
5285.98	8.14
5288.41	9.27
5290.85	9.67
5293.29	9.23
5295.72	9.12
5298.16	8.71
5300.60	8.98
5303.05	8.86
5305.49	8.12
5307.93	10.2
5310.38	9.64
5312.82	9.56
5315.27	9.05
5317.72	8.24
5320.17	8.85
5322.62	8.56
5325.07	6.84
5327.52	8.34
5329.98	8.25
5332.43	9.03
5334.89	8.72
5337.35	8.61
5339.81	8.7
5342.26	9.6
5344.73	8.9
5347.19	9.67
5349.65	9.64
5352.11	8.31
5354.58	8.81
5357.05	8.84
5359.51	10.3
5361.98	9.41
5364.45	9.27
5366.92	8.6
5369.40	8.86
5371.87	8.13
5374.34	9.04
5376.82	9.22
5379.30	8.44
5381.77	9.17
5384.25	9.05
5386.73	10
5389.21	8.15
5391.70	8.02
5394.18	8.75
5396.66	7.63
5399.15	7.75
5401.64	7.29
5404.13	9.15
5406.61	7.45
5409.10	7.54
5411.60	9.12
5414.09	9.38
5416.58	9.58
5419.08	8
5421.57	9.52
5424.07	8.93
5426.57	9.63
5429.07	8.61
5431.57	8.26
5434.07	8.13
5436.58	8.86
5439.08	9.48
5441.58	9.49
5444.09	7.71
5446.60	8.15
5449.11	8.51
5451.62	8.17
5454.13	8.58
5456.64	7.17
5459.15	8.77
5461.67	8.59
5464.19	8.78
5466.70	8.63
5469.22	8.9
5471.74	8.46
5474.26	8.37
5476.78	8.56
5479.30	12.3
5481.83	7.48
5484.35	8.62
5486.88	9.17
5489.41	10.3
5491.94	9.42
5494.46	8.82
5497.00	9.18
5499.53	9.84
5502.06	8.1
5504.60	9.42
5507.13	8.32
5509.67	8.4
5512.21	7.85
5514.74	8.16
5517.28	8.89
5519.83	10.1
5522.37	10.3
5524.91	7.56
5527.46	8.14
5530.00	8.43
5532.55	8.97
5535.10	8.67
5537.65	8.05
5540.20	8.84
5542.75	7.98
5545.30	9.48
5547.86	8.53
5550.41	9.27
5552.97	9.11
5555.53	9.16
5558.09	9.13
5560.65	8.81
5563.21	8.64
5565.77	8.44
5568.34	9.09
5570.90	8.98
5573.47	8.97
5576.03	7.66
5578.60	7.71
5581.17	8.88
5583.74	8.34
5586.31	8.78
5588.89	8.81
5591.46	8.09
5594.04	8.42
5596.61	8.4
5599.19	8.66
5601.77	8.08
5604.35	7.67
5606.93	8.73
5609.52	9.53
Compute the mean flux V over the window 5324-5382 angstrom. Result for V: 8.86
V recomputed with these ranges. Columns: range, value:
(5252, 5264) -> 8.55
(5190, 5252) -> 7.91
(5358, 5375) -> 9.09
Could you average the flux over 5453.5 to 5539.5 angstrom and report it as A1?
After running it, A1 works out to 8.8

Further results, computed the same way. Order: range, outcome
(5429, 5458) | 8.42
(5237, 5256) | 8.44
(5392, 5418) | 8.35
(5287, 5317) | 9.18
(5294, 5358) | 8.85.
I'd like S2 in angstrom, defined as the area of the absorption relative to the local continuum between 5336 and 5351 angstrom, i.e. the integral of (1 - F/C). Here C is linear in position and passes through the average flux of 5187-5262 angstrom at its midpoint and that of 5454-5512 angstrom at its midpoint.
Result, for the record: -1.39 angstrom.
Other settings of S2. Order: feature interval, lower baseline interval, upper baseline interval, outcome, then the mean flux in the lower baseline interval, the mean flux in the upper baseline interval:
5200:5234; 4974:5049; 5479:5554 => 2.50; 7.85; 8.88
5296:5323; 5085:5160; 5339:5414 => -1.71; 7.6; 8.77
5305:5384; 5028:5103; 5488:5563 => -3.69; 7.97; 8.87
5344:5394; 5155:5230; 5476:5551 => -4.87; 7.32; 8.9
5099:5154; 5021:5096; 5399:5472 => 3.18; 7.95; 8.57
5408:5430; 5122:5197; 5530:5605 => -2.29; 7.19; 8.61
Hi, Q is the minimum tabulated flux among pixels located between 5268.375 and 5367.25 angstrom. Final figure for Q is 6.84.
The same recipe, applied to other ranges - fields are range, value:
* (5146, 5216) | 3.67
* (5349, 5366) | 8.31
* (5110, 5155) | 5.98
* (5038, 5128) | 6.25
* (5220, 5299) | 6.87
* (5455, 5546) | 7.17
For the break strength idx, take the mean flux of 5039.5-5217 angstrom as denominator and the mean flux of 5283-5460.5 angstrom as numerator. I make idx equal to 1.2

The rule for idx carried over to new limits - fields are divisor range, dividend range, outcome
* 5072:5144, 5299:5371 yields 1.15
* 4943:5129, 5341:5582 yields 1.09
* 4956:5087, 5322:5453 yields 1.08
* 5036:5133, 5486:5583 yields 1.12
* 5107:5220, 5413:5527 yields 1.20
